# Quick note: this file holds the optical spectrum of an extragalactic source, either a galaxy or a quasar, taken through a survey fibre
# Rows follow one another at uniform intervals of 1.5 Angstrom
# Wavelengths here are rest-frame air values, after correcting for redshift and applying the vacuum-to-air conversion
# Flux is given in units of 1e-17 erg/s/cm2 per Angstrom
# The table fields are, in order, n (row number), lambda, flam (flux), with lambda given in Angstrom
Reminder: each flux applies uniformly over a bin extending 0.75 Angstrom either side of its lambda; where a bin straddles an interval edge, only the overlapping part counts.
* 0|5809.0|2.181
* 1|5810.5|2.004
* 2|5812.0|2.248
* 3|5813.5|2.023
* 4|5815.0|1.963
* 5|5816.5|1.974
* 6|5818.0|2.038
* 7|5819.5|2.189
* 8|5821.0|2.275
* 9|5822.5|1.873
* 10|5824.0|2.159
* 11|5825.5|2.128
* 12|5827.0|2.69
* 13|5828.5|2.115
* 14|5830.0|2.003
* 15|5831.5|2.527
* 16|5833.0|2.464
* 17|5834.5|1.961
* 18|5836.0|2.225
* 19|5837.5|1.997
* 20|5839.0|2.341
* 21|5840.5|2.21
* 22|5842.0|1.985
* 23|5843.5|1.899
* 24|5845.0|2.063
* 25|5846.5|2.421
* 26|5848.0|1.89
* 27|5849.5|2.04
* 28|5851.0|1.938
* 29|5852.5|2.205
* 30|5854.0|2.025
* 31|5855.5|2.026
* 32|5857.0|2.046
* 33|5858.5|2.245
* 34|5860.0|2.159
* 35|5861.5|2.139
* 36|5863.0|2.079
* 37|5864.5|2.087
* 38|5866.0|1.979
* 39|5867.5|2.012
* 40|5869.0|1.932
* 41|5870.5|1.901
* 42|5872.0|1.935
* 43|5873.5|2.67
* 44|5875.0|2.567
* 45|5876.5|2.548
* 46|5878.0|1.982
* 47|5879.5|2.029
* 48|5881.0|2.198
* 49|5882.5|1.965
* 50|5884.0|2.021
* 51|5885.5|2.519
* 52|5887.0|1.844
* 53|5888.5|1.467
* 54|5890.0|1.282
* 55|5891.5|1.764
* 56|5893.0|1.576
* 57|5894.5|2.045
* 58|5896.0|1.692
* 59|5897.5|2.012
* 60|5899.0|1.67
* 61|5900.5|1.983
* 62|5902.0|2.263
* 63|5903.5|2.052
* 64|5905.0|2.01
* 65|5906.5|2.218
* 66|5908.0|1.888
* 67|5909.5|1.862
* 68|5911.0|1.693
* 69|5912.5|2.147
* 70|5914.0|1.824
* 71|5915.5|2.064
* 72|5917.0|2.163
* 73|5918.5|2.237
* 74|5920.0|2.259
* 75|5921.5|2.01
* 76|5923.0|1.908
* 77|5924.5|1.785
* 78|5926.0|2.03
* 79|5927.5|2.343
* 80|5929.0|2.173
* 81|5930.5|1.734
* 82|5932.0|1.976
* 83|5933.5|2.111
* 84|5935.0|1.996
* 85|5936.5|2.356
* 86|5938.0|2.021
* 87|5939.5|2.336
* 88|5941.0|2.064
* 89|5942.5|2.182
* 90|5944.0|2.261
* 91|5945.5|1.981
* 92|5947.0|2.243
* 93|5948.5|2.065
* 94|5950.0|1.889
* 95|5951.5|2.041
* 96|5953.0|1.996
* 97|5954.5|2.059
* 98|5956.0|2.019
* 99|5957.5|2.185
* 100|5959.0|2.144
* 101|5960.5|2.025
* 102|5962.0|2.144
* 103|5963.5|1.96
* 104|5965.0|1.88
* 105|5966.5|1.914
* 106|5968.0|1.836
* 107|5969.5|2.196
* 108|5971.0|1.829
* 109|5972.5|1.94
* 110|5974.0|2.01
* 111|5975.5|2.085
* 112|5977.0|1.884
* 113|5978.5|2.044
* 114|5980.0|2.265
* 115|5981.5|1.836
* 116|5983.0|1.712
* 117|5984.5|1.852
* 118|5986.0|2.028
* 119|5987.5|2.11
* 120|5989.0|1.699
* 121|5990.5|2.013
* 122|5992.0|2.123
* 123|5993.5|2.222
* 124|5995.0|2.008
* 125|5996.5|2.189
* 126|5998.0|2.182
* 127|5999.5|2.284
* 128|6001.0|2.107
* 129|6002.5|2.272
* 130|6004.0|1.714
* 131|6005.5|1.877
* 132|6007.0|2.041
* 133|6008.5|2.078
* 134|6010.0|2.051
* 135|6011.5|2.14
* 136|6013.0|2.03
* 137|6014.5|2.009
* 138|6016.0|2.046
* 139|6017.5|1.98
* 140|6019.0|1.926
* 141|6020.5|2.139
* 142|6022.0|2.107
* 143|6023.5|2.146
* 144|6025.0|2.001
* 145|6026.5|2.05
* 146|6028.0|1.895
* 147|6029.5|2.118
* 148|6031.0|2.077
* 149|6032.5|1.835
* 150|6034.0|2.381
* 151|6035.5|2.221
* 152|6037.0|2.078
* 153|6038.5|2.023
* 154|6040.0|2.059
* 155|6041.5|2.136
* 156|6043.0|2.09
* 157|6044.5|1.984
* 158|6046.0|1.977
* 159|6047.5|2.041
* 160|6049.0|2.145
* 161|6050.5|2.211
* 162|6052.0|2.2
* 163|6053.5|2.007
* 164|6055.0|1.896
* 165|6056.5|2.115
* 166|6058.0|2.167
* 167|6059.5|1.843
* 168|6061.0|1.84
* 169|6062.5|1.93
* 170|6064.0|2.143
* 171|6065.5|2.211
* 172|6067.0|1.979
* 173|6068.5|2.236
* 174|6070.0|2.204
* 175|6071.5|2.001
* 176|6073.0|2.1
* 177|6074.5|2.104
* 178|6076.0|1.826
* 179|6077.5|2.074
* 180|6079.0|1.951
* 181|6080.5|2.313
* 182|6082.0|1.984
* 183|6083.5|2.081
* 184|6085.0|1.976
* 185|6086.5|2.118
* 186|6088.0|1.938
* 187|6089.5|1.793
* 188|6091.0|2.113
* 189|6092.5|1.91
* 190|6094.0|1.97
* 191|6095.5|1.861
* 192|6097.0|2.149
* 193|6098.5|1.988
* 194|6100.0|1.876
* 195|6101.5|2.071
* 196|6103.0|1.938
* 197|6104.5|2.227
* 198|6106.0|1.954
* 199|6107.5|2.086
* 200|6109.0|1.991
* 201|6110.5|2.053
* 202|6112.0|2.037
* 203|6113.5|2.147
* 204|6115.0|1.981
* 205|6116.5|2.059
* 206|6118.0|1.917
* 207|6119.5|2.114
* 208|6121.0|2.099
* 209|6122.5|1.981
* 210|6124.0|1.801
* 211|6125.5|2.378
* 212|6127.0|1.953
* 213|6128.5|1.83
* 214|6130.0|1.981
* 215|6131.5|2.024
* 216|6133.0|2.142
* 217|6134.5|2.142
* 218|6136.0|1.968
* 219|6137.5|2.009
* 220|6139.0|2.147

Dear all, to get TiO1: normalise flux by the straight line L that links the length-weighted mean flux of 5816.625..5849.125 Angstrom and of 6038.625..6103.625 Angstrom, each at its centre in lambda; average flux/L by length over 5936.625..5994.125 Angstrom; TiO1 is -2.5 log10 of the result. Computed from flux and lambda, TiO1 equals 0.03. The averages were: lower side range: 2.16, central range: 2.03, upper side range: 2.04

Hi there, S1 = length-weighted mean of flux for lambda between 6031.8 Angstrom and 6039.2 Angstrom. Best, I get 2.11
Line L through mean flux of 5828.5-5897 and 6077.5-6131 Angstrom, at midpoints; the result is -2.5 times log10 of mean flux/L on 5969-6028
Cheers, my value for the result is 0.01 mag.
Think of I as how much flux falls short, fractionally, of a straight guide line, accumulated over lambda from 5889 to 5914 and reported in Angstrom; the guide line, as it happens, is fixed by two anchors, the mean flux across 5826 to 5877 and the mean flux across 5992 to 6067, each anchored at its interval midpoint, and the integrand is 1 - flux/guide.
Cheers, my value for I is 2.9 Angstrom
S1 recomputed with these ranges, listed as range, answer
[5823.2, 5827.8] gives 2.32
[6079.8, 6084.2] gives 2.12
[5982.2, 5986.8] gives 1.87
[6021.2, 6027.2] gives 2.08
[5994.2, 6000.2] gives 2.17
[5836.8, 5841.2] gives 2.18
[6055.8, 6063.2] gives 1.98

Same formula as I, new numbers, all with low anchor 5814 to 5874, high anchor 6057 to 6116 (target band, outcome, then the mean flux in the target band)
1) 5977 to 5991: 0.8 Angstrom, 1.95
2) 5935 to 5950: -0.5 Angstrom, 2.15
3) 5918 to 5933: 0.3 Angstrom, 2.04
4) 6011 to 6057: -0.4 Angstrom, 2.07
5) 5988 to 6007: 0.0 Angstrom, 2.06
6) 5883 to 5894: 1.6 Angstrom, 1.79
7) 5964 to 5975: 0.7 Angstrom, 1.95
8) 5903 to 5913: 0.6 Angstrom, 1.98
